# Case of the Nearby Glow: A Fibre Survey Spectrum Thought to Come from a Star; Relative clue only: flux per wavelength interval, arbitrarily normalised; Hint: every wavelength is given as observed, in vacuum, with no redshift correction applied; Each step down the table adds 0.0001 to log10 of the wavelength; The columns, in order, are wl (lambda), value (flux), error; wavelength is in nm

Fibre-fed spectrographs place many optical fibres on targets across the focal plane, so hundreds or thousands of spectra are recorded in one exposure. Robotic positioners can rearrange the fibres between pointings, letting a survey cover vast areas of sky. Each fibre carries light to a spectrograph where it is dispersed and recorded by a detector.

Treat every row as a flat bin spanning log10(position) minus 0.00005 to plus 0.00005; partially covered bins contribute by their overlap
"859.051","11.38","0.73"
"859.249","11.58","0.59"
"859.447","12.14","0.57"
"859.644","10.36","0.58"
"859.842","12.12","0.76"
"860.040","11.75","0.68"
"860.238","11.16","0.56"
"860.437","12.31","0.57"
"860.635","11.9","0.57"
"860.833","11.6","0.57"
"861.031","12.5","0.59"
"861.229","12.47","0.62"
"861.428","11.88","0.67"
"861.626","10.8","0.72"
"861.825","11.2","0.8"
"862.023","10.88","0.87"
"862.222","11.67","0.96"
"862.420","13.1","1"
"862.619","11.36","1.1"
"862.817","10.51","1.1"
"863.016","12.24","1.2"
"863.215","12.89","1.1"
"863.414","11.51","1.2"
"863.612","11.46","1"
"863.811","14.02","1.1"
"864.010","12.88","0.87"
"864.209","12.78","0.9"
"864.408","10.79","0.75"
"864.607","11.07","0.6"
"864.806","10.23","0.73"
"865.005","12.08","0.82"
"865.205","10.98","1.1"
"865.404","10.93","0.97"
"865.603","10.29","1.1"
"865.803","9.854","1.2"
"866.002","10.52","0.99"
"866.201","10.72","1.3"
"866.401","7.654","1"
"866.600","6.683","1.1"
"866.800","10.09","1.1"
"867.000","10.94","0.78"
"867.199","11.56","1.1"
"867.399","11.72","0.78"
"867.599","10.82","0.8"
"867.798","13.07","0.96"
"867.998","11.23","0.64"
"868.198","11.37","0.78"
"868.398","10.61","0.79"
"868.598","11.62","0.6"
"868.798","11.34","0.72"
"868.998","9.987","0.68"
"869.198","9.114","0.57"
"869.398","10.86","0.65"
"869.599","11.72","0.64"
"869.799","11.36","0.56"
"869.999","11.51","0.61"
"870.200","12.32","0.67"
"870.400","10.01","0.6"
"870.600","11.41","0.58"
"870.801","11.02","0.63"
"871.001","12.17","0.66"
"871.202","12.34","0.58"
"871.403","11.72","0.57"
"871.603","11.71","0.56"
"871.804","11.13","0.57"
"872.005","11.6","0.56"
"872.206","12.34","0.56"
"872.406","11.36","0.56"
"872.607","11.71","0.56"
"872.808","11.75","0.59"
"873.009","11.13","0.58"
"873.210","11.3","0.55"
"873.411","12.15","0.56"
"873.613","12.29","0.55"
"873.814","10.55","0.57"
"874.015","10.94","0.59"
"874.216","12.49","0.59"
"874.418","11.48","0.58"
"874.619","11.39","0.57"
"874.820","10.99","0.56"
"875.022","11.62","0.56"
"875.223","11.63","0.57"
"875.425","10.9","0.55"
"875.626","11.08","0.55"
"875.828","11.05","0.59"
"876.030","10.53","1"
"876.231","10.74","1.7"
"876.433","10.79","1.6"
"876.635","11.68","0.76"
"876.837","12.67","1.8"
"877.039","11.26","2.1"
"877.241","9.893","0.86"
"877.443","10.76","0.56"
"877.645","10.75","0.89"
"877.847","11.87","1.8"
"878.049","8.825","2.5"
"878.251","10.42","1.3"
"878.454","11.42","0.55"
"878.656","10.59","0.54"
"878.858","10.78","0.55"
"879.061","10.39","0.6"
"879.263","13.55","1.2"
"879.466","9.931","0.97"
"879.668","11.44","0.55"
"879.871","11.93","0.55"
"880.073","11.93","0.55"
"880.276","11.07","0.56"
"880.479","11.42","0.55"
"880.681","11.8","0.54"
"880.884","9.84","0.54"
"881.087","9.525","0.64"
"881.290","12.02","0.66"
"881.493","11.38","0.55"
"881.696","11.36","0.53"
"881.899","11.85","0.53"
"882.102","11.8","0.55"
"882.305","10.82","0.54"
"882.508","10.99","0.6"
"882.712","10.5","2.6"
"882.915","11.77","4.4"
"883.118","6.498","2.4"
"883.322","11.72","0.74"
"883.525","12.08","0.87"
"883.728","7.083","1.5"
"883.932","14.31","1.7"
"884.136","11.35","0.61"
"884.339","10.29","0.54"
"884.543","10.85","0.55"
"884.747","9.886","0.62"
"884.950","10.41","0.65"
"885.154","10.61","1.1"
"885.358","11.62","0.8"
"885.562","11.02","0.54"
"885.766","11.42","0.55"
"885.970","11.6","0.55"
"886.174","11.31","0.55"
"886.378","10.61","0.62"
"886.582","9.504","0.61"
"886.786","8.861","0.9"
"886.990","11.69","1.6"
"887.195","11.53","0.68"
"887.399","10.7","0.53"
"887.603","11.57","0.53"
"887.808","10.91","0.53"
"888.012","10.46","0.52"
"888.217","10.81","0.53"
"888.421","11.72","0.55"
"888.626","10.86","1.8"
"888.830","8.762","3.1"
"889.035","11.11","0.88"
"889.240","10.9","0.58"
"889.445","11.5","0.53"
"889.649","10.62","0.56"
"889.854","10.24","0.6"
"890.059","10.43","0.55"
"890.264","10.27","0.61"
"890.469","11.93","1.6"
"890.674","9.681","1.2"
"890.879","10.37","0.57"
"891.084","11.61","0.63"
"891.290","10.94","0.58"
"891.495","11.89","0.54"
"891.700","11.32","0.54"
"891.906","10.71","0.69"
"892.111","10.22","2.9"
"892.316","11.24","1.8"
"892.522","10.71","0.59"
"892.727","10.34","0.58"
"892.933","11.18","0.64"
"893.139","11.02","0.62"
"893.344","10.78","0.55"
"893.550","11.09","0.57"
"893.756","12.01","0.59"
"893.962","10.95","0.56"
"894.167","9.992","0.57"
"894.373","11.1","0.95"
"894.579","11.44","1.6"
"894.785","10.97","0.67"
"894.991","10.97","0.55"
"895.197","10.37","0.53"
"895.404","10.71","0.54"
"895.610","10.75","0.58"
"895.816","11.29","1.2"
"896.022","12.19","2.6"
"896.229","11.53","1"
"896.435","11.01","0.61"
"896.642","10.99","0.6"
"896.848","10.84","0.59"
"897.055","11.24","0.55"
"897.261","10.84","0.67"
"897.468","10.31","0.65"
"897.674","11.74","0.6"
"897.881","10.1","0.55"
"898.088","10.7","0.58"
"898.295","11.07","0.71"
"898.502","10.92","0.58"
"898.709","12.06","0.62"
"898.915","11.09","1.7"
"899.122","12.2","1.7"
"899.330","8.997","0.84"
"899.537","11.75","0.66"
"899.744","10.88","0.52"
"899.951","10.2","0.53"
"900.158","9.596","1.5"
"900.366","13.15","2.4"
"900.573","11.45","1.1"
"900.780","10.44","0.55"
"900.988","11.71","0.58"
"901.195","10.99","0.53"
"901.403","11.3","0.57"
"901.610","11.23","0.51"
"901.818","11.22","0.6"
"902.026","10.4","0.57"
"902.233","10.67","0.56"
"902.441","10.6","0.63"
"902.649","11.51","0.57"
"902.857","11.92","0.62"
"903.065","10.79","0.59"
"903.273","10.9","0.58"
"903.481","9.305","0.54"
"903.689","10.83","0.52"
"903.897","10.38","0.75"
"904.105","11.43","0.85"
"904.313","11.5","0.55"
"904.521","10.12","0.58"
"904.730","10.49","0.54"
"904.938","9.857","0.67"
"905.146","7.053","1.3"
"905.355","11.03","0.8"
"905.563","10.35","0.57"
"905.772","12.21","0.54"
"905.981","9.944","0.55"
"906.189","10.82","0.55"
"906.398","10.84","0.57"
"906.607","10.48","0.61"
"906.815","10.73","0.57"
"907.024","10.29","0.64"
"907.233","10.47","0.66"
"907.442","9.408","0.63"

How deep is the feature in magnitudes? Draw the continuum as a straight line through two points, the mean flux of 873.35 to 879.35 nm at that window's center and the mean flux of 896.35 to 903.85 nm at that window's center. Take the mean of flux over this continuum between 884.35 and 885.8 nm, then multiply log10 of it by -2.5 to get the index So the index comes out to 0.03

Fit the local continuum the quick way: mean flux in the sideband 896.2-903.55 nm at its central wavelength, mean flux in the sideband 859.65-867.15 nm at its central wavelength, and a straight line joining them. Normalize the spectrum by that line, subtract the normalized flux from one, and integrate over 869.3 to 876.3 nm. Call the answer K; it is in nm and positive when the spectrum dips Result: -0.15 nm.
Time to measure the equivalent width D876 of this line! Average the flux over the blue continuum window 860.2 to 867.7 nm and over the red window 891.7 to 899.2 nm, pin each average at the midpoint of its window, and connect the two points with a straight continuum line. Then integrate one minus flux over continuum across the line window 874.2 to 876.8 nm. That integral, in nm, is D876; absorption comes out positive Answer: -0.02 nm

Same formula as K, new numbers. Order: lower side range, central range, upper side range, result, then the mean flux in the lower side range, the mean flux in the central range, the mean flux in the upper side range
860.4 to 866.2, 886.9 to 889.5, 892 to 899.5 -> 0.04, 11.6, 10.9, 11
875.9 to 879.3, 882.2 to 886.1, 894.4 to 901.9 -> 0.07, 10.9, 10.8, 11.1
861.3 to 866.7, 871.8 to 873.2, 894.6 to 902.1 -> -0.06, 11.2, 11.6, 11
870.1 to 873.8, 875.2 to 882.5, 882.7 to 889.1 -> 0.05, 11.6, 11.1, 10.7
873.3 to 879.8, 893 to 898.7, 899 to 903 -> 0.03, 11.2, 11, 11.1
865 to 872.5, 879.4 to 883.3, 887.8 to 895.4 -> -0.02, 11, 11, 10.8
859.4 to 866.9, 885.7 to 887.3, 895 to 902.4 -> 0.05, 11.3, 10.8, 11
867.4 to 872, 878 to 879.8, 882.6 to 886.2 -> 0.01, 11.3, 10.9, 10.8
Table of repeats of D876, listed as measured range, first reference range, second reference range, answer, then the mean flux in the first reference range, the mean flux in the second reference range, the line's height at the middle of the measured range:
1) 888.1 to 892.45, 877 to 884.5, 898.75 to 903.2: 0.07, 10.9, 11.1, 11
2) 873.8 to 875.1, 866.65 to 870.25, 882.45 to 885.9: -0.05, 11.1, 10.7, 11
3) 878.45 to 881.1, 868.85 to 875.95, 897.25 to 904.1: 0.03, 11.4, 11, 11.3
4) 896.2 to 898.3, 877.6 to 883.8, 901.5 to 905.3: -0.05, 10.9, 10.6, 10.7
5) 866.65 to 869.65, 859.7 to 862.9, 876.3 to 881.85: 0.12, 11.7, 11.1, 11.5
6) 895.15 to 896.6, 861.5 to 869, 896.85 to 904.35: -0.02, 11.2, 11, 11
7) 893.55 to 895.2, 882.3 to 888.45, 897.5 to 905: -0.02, 10.8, 10.9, 10.9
